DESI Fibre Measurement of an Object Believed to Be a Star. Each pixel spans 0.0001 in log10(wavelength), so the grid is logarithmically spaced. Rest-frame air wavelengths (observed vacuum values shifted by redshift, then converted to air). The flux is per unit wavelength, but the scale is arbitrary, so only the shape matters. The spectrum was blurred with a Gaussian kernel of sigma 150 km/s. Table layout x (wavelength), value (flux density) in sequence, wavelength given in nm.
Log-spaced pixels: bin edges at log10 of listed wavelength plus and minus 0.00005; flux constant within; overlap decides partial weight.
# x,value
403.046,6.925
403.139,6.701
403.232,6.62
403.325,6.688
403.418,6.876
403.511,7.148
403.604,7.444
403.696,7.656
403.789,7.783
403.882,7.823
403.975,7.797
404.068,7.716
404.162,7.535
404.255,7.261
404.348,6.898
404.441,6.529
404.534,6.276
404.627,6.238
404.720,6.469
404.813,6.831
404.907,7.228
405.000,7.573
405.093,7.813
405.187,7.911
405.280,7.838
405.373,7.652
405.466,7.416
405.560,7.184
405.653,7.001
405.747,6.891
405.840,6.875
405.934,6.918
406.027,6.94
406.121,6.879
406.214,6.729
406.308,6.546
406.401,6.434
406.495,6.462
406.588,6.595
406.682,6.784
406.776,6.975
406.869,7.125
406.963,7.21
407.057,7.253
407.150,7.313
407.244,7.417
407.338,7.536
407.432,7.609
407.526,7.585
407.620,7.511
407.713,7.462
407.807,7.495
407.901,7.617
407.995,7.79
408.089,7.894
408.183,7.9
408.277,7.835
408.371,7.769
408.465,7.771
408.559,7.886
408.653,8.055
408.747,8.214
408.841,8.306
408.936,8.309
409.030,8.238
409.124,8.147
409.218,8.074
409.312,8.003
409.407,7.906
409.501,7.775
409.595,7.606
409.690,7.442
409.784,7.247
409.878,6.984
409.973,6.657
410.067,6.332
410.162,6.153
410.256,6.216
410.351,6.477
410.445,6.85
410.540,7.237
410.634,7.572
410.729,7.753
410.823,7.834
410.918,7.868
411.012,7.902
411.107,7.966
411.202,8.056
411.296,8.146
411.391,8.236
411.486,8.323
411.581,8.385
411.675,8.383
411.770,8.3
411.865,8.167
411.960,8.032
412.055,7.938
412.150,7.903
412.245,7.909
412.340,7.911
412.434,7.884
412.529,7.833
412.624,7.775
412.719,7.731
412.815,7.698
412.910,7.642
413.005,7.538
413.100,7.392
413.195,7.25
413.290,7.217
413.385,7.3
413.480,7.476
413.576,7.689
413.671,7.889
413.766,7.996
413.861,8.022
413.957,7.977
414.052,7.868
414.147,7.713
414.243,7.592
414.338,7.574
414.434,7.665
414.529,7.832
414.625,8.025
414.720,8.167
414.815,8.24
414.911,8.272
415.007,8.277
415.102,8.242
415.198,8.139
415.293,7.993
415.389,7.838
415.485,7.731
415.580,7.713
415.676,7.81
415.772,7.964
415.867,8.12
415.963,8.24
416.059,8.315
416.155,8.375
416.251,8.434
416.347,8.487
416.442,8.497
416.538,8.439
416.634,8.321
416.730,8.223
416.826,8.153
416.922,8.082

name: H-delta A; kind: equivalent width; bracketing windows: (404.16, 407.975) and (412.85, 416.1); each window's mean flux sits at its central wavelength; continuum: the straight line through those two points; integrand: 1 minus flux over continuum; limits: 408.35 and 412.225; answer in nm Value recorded -0.12 nm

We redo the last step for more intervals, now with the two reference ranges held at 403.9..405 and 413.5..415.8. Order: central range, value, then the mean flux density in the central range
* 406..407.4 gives 0.05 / 6.95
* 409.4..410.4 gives 0.07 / 6.95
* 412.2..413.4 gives 0.02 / 7.63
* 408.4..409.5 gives -0.10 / 8.06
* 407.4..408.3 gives -0.04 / 7.67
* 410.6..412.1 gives -0.08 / 8.06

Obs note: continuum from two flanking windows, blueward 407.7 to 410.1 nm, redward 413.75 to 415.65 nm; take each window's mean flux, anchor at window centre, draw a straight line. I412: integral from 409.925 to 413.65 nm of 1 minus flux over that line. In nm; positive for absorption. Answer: 0.10 nm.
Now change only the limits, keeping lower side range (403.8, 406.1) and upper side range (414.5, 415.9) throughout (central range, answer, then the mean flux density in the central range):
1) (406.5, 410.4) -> 0.007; 7.46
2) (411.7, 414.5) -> 0.034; 7.76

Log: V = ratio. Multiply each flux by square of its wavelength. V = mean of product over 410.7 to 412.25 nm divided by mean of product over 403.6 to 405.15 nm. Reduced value 1.2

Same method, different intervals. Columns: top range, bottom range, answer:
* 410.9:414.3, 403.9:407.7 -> 1.14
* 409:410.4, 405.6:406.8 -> 1.09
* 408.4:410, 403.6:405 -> 1.12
